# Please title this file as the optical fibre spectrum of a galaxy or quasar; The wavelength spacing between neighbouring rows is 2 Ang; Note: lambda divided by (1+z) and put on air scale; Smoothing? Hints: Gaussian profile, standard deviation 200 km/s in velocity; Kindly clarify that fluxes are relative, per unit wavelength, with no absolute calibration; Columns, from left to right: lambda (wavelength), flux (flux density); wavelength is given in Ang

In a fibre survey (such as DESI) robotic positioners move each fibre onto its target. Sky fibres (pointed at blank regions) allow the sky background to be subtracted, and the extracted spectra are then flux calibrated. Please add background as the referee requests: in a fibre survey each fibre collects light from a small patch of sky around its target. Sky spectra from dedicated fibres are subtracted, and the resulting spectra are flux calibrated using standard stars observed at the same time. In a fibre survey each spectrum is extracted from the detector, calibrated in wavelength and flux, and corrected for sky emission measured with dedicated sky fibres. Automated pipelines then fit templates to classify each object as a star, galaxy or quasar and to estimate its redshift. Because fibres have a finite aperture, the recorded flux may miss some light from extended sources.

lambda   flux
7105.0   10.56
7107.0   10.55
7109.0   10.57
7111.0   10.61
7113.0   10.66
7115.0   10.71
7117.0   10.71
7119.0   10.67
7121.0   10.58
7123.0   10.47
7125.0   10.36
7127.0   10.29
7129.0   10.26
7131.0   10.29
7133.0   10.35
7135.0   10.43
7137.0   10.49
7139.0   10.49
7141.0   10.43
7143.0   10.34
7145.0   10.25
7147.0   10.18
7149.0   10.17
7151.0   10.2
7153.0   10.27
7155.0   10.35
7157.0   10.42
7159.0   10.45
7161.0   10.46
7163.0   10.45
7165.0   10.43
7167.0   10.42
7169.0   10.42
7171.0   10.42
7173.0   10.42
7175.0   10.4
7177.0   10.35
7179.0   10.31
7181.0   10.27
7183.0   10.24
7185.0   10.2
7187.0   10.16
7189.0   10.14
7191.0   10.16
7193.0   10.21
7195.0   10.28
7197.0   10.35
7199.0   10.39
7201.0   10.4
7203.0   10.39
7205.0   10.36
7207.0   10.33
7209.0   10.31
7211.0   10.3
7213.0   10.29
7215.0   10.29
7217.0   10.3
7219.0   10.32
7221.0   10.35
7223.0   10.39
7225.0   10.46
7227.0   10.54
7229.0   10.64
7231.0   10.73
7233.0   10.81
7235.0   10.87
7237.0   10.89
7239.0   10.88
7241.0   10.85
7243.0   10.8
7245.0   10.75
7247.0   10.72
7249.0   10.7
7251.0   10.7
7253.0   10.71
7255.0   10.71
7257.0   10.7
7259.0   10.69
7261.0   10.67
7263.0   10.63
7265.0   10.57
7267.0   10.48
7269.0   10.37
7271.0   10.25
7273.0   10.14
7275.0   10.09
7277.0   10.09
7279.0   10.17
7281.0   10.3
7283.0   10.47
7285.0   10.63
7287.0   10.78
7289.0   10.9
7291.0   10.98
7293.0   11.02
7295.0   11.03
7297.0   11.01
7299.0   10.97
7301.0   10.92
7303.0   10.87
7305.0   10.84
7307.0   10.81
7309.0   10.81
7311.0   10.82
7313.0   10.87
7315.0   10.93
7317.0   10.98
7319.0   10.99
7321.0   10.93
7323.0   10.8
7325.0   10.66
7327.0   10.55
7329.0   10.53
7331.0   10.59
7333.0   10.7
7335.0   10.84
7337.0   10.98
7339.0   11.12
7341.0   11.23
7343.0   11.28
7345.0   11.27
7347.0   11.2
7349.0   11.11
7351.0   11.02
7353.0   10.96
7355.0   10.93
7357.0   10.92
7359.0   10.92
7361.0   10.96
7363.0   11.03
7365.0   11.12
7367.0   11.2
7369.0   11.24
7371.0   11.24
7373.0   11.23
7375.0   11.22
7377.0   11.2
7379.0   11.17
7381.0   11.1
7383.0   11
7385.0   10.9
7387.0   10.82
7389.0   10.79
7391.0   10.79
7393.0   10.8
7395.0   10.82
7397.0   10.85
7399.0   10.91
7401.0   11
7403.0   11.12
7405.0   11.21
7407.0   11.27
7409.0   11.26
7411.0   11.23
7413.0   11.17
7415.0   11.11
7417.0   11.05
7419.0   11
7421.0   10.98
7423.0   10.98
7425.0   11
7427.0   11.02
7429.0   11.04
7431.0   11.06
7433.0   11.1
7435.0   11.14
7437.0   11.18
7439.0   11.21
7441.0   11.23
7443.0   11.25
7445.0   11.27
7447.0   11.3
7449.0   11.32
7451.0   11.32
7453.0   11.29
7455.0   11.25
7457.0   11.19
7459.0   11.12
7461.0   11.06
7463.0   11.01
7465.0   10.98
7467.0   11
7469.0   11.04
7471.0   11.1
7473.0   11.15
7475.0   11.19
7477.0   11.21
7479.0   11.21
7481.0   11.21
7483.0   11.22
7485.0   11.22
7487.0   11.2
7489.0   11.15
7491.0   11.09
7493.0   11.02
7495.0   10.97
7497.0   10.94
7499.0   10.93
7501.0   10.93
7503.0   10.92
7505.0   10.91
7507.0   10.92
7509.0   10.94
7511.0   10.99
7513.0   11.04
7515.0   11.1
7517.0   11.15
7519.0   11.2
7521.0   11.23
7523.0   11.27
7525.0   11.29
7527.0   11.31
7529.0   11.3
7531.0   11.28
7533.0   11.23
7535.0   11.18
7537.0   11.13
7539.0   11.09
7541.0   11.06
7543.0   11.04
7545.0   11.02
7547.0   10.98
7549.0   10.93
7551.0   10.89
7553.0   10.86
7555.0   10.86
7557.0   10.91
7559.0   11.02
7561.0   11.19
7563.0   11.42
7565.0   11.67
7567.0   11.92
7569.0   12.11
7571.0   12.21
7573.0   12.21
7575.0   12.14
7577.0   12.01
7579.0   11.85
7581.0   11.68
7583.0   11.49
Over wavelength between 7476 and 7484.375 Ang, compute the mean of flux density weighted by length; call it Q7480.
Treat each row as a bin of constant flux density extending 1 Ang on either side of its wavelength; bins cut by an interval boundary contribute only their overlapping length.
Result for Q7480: 11.2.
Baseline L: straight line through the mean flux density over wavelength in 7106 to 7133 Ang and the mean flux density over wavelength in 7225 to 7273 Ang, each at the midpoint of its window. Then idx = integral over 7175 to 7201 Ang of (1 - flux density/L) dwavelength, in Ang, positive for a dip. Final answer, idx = 0.8 Ang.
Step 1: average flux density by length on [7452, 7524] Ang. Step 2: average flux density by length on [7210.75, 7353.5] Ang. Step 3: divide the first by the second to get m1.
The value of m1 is 1.04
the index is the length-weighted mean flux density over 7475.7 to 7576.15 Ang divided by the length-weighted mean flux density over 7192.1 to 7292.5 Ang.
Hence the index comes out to 1.1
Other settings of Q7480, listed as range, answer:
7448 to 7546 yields 11.1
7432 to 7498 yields 11.2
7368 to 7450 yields 11.1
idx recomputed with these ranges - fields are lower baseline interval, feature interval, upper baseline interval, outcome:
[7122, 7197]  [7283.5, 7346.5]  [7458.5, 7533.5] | -1.19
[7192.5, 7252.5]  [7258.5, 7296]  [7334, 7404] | 0.62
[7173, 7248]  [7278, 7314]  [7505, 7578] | -0.44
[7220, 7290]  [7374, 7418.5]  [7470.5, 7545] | -0.63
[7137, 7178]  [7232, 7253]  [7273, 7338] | -0.42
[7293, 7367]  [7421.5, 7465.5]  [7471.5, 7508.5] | -0.46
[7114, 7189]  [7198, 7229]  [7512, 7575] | 0.44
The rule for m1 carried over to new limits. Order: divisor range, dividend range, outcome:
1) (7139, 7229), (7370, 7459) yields 1.07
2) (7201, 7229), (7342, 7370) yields 1.07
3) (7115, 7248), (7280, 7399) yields 1.05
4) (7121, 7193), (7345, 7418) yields 1.07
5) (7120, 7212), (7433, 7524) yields 1.08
